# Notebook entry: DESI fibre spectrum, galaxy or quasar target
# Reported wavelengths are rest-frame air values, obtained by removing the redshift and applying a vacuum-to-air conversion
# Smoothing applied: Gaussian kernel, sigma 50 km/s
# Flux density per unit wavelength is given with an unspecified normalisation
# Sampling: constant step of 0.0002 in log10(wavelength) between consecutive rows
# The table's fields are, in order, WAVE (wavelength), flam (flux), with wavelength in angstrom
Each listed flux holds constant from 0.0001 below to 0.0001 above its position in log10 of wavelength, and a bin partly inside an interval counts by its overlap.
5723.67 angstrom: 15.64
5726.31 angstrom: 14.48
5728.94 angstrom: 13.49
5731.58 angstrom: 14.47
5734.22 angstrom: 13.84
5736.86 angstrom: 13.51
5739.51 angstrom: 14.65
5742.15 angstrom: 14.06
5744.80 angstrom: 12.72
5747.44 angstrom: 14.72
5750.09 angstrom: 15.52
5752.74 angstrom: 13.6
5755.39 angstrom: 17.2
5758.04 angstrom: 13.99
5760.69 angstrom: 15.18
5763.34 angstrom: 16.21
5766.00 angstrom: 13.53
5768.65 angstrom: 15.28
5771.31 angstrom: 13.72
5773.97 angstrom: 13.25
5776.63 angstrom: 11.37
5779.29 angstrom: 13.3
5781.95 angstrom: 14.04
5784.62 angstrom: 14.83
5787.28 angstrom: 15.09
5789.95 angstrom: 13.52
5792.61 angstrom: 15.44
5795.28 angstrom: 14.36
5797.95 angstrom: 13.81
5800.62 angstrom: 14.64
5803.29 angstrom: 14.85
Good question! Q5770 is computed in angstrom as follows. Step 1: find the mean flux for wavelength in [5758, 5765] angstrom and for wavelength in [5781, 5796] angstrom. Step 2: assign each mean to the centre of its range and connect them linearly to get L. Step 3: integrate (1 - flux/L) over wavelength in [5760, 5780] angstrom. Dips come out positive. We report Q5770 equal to 1.5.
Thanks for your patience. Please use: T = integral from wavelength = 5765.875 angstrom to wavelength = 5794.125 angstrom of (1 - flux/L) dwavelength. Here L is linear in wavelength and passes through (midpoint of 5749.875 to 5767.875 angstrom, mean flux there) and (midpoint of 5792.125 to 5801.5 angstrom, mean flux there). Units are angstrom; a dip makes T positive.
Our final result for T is 1.4 angstrom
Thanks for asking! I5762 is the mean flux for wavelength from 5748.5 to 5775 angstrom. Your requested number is 14.8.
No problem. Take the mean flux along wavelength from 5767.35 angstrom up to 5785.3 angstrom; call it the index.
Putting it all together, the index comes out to 13.6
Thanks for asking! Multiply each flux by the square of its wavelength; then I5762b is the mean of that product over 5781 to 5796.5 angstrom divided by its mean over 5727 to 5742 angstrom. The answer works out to 1.06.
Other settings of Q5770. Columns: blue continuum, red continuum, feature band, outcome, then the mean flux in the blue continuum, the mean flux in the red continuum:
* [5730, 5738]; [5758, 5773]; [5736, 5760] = -0.35 angstrom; 13.9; 14.7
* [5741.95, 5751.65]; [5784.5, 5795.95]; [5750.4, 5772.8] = -0.73 angstrom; 14.3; 14.7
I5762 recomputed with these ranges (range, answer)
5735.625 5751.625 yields 14.2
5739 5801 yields 14.3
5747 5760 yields 15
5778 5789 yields 14.3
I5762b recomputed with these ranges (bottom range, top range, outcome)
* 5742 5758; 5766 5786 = 0.94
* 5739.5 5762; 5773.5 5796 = 0.96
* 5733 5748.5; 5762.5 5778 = 1.00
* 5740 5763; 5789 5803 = 1.00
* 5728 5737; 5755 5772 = 1.09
